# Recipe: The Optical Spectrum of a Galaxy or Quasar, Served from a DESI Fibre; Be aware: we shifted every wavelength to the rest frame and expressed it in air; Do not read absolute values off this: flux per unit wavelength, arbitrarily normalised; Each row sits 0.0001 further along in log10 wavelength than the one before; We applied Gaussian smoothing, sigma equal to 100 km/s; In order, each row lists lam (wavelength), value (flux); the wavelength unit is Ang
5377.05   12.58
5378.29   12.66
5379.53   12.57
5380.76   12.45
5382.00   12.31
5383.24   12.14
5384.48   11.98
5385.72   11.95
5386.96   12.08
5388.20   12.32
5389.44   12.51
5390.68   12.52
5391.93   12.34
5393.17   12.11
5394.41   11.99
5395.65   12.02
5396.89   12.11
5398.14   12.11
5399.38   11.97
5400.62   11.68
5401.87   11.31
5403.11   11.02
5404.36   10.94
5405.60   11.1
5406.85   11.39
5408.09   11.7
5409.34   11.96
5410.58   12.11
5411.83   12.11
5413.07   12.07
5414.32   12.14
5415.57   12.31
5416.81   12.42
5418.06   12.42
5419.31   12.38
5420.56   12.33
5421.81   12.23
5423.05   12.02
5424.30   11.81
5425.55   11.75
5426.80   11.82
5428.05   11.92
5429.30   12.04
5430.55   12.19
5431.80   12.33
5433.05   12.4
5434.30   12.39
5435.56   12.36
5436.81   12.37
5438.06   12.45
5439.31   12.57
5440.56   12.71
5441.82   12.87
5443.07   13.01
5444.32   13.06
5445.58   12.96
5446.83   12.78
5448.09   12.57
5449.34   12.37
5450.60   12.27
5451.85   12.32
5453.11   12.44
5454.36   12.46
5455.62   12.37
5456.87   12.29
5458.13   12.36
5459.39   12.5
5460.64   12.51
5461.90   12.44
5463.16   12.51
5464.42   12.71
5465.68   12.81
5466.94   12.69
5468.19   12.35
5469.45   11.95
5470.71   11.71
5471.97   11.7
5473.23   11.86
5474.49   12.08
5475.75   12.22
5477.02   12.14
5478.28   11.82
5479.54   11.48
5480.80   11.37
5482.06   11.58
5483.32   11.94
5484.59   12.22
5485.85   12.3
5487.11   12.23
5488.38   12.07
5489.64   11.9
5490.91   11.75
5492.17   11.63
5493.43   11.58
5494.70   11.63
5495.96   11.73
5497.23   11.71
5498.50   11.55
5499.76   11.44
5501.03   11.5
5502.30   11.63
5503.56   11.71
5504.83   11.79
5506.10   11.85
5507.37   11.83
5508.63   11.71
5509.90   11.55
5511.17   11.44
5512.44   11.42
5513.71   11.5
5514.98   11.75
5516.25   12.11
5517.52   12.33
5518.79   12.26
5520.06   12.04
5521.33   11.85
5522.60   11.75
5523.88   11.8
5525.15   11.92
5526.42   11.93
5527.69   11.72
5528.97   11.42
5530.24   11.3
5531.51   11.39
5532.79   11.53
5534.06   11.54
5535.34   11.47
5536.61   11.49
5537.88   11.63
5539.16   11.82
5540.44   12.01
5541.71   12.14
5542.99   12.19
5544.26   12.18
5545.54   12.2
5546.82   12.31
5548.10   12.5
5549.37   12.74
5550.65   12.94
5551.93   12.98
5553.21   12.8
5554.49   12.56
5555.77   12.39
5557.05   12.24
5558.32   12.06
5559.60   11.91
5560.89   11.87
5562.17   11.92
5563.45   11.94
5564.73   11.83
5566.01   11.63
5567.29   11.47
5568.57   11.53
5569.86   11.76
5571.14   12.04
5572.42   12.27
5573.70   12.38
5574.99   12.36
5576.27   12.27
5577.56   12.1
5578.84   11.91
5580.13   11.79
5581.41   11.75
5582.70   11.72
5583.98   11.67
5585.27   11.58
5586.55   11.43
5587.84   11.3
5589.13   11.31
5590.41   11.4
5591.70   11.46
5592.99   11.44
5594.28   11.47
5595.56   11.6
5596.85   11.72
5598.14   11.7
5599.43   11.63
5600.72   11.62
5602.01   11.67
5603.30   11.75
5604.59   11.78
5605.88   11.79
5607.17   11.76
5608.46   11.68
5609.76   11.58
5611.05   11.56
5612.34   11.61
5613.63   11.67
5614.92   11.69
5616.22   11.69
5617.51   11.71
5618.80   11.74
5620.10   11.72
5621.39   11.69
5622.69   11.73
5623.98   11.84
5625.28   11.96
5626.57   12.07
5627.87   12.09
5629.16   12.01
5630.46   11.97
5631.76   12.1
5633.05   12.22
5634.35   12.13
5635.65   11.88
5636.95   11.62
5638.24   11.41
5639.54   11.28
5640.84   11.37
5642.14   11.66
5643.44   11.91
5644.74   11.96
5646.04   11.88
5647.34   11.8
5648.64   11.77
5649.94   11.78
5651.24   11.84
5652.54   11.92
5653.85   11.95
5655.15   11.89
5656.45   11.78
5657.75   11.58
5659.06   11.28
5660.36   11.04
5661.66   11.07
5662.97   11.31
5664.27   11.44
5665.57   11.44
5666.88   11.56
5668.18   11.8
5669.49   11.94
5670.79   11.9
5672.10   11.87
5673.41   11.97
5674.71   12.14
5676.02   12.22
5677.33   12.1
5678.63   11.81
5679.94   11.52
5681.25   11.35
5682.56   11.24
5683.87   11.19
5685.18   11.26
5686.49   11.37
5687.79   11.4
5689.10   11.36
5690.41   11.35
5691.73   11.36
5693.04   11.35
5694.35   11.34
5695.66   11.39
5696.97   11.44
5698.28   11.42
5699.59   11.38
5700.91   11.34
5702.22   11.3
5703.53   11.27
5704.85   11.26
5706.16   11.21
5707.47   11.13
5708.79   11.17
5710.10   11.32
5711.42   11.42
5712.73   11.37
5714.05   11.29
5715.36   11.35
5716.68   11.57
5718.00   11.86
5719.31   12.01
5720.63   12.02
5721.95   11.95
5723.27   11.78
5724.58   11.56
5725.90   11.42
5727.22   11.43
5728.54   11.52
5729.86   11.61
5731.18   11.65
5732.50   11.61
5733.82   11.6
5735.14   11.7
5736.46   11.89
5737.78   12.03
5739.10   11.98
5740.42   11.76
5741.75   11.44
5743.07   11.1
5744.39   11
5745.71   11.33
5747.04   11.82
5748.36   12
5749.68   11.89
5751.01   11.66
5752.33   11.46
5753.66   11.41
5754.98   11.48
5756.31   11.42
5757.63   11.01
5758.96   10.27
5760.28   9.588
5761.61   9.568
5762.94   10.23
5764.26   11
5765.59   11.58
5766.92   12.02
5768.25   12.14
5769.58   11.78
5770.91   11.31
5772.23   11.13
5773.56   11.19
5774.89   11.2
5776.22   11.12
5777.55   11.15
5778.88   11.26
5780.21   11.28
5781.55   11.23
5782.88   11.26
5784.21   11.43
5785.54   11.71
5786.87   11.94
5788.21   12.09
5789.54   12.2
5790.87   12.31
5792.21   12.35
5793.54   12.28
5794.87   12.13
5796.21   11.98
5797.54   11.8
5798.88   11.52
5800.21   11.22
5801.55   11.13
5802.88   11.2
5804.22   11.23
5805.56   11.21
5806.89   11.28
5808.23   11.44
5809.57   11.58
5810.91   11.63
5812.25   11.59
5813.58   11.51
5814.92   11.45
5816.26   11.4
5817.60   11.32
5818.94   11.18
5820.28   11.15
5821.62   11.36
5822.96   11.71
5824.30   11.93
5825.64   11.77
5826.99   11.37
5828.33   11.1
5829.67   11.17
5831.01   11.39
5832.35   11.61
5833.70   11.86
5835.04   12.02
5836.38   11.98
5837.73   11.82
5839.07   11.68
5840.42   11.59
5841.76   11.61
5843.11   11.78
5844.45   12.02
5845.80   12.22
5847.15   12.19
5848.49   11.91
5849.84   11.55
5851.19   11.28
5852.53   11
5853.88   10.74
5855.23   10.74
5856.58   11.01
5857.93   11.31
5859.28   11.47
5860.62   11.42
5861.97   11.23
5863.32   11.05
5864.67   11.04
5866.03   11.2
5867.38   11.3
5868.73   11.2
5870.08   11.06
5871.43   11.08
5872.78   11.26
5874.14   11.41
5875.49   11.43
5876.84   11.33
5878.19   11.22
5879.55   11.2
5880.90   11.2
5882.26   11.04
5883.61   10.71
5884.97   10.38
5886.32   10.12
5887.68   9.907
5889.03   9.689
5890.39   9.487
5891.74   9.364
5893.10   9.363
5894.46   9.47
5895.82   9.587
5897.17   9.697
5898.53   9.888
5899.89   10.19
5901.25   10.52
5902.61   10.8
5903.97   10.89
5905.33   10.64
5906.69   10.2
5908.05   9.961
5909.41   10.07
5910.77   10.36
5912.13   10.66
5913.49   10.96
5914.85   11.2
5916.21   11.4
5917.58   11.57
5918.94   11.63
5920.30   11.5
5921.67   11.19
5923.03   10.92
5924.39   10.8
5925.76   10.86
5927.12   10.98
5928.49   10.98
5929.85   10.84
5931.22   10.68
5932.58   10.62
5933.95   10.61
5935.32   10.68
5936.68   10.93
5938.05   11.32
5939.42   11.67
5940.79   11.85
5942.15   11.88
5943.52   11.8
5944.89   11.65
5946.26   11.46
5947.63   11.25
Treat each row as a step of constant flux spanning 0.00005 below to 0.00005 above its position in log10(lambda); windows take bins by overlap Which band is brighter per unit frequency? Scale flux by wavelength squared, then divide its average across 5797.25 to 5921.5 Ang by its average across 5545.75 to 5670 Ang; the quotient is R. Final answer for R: 1.02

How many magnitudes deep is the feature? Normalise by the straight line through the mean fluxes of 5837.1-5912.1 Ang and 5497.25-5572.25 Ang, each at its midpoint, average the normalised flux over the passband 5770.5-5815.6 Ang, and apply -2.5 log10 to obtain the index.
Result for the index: -0.04 mag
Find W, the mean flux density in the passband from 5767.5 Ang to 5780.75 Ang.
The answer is 11.4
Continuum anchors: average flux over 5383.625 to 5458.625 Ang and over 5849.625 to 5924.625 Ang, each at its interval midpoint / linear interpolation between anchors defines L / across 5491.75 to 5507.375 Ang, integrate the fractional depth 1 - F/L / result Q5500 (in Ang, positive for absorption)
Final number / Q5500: 0.4 Ang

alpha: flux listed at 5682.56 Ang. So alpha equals 11.24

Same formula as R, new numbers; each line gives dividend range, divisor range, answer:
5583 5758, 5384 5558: 1.03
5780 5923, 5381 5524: 1.07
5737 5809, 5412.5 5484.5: 1.05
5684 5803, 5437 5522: 1.04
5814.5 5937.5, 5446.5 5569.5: 1.05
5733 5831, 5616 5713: 1.03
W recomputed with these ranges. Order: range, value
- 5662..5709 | 11.5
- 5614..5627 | 11.8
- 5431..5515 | 12.1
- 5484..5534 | 11.8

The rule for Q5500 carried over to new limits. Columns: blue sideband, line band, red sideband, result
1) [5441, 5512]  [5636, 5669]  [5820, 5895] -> 0.1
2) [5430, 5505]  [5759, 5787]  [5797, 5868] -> 1.0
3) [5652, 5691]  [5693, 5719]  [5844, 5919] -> 0.2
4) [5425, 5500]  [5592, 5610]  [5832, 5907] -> 0.2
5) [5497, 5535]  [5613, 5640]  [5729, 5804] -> -0.5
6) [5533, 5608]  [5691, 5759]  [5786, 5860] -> 1.2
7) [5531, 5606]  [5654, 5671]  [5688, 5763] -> 0.1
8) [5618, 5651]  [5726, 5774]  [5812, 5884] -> 0.9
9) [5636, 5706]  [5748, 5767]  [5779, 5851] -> 0.9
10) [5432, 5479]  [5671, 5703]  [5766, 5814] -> 0.8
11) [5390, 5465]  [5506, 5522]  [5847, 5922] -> 0.2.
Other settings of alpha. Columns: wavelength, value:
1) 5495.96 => 11.73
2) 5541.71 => 12.14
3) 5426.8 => 11.82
